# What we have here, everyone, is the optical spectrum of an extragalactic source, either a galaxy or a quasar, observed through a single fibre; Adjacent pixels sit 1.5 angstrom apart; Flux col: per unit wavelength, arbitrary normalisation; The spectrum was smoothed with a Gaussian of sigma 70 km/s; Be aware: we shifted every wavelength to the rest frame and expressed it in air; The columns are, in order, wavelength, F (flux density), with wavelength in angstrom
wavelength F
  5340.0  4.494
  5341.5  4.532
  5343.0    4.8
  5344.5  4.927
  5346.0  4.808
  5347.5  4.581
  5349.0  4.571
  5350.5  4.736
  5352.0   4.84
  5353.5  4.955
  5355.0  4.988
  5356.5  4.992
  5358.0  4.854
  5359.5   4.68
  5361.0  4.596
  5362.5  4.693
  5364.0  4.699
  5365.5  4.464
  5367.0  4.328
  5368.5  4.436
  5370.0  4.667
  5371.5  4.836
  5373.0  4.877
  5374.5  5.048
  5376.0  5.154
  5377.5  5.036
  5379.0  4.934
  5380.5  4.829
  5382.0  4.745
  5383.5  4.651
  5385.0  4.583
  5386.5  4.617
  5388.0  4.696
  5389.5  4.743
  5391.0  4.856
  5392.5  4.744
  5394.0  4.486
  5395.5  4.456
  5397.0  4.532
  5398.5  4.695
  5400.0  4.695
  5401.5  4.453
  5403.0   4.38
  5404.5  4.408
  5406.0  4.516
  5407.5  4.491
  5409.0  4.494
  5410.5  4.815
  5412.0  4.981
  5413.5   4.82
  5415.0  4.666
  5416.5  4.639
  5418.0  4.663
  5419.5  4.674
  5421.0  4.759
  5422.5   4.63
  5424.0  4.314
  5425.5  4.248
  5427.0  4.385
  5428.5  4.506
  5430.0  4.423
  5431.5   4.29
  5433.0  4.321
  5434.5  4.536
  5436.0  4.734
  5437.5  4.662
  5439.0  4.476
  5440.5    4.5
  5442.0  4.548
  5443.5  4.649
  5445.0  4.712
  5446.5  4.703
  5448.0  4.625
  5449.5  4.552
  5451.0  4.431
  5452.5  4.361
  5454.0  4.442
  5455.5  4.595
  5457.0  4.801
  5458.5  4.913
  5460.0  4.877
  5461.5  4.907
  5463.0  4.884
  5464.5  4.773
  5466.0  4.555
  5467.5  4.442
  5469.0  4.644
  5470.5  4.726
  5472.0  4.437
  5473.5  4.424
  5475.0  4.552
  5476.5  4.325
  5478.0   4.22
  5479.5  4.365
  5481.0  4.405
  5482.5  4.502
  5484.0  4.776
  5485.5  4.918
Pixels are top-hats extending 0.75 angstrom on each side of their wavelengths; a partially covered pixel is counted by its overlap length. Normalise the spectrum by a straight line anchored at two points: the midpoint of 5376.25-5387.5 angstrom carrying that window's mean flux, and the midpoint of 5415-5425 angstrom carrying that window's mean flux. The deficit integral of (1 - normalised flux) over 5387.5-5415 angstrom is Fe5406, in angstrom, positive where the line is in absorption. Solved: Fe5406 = 0.4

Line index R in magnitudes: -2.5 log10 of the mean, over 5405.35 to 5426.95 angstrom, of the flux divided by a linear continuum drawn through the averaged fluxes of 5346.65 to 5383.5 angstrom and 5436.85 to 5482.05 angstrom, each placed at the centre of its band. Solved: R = 0.01 mag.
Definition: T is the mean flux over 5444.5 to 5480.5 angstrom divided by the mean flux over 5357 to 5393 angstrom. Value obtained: 0.97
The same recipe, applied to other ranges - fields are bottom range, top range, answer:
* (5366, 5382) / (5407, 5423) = 0.98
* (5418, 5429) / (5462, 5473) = 1.03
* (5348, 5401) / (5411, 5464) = 0.97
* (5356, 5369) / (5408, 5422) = 1.02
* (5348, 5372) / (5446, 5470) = 0.99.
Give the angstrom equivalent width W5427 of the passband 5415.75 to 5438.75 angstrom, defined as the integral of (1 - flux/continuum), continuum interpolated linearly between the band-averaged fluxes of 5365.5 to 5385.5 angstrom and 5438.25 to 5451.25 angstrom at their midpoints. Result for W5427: 0.6 angstrom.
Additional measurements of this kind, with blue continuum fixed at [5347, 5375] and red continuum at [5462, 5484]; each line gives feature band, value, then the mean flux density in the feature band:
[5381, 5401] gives 0.1 angstrom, 4.65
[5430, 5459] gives 0.1 angstrom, 4.56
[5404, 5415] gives 0.0 angstrom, 4.65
